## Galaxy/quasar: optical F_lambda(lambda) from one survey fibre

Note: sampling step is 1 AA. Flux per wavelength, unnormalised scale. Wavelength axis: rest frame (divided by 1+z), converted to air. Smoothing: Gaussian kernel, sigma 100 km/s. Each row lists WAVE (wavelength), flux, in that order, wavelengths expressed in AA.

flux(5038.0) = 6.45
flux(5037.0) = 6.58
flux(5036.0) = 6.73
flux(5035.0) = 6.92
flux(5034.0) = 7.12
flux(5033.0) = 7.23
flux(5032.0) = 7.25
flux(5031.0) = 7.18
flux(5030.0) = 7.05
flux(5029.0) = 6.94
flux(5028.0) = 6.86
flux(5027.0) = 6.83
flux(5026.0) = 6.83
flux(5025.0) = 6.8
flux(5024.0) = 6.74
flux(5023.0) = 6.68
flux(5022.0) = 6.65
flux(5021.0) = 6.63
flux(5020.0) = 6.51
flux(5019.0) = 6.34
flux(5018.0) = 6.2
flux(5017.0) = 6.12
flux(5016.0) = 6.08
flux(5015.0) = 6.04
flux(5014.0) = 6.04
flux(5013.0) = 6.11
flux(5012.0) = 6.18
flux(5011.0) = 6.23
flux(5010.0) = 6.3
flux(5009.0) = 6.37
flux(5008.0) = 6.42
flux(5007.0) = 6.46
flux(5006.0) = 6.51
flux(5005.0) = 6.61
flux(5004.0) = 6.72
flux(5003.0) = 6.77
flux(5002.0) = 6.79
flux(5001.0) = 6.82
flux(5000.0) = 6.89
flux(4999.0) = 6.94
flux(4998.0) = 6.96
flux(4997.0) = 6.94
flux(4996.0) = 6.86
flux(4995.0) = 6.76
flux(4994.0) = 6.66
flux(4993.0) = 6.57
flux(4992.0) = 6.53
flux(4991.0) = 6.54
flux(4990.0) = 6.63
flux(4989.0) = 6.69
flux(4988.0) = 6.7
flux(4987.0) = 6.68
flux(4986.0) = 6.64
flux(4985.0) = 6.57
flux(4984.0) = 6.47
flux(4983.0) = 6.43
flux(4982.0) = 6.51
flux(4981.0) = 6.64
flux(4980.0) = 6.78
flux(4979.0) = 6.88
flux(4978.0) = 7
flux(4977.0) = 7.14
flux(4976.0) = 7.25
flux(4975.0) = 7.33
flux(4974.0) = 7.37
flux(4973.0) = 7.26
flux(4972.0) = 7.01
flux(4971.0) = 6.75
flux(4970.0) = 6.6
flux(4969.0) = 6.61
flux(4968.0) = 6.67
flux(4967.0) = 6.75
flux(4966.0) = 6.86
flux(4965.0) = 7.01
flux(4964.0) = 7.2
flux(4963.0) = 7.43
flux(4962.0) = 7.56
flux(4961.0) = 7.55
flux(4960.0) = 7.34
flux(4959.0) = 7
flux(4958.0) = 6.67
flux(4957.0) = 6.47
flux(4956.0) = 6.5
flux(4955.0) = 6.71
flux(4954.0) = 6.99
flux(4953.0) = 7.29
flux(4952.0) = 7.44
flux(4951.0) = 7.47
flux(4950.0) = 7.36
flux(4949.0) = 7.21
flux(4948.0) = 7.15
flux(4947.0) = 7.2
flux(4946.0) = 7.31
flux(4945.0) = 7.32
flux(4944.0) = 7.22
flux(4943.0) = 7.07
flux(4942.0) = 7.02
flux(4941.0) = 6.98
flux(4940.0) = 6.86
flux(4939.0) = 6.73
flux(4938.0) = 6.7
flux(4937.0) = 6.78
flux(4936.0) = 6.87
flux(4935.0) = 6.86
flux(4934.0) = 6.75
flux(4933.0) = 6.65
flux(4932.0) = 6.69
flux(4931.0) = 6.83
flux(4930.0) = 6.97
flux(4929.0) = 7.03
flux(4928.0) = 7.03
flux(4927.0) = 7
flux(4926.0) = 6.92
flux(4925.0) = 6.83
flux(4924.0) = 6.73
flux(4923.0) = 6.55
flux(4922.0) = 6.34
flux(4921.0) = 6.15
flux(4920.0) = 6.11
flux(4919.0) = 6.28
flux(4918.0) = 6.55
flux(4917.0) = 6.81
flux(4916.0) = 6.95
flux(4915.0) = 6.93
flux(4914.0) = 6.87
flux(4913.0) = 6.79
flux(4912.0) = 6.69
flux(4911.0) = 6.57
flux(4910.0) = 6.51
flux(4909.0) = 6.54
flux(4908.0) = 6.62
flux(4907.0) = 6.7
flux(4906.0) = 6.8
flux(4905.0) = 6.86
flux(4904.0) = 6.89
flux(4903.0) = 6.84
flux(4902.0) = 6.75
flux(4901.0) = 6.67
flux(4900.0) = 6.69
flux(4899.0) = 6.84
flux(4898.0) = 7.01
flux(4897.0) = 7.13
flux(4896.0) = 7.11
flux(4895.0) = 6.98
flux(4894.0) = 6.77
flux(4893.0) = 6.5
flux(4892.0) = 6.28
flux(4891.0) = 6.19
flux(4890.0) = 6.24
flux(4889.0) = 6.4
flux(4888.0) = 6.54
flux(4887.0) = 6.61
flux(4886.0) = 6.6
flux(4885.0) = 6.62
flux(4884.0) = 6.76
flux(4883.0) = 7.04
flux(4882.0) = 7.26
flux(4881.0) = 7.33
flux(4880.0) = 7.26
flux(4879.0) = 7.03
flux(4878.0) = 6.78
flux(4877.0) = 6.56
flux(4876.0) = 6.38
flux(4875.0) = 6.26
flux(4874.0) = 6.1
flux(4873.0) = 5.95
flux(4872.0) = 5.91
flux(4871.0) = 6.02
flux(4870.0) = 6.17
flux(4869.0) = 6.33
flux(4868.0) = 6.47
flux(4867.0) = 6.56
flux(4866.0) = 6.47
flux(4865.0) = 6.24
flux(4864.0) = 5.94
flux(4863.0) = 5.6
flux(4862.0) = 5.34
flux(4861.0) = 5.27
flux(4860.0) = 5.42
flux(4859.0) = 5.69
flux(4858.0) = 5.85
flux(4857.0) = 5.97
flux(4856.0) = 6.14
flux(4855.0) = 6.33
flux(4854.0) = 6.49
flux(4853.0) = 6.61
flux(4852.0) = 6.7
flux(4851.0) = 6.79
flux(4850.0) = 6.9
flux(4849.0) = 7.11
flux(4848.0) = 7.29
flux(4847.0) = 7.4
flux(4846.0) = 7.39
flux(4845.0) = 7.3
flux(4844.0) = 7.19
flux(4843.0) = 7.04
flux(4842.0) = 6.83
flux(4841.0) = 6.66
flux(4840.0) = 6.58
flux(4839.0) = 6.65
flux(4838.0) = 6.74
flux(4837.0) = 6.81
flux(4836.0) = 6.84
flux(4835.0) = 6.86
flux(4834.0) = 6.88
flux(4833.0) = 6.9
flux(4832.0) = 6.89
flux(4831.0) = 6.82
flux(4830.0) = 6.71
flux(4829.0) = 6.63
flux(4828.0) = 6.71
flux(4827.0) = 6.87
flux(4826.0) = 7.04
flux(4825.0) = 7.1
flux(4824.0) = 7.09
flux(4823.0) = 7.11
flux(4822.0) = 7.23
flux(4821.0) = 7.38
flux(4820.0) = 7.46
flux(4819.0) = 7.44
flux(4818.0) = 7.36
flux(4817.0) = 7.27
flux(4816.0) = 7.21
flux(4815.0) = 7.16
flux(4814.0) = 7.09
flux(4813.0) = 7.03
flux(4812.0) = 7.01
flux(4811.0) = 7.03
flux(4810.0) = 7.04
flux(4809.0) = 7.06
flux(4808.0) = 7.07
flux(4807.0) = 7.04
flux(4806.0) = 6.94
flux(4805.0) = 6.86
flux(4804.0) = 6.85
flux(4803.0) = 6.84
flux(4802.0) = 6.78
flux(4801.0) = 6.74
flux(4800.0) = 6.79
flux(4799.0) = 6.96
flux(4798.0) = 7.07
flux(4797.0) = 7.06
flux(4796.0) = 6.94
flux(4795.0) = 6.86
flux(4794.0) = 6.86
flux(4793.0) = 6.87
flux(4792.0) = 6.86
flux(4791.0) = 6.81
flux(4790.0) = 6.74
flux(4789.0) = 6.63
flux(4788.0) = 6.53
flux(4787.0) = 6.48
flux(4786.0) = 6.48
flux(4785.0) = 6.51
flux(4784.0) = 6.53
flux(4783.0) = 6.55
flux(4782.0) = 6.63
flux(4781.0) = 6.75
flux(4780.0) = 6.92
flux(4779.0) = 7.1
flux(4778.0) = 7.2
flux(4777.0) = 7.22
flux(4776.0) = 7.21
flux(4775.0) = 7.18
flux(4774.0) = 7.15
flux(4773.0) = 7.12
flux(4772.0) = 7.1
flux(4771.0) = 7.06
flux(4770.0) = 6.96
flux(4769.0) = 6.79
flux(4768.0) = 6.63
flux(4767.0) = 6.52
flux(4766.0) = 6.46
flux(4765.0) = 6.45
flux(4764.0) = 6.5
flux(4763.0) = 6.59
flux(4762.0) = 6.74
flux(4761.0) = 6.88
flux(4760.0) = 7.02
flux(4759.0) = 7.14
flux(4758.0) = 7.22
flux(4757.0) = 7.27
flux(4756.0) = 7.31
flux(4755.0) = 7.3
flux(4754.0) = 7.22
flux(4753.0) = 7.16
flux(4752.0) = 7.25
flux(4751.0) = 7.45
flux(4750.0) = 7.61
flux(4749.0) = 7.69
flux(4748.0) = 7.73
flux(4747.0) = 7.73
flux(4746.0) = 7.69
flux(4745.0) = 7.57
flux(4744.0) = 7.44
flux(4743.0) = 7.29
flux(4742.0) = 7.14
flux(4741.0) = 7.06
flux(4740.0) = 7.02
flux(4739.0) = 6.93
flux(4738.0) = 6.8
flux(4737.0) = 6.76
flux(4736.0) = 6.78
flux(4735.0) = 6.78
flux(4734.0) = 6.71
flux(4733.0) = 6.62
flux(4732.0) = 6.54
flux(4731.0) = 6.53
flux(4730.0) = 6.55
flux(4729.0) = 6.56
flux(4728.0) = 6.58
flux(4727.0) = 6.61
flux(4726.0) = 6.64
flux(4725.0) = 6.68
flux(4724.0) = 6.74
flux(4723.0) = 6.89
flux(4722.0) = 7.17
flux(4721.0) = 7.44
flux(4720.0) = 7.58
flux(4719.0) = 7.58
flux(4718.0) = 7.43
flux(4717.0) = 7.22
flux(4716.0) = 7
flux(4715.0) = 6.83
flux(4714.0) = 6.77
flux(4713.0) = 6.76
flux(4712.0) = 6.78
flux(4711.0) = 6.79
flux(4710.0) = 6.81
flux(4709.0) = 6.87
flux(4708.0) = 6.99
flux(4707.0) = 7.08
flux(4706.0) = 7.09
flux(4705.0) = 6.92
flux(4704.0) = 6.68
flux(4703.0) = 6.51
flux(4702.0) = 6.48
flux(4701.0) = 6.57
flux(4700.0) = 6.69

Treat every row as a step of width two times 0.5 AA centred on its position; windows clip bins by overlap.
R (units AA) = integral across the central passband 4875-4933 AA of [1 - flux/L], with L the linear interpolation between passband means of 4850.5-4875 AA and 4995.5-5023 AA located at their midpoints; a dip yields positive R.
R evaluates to -4.79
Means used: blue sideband 6.1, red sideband 6.5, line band 6.73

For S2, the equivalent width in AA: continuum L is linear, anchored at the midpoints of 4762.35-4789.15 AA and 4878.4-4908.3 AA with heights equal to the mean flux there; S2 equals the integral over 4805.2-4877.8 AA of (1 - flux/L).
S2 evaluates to 1.0 AA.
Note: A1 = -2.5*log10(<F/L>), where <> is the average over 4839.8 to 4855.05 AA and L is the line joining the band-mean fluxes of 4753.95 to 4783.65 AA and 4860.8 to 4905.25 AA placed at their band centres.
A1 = -0.04 mag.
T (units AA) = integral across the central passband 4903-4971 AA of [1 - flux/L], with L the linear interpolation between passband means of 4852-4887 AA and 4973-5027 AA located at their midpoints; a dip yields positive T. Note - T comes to -4.1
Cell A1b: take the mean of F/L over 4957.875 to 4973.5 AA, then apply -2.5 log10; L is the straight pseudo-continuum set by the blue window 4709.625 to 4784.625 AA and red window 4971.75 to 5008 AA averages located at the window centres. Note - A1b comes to -0.04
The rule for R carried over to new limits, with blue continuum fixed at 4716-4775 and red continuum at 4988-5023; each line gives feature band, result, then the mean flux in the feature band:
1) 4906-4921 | 0.2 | 6.63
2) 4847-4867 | 1.6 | 6.26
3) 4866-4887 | 0.6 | 6.57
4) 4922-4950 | -1.1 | 6.93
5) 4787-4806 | 0.3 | 6.83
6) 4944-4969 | -1.8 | 7.09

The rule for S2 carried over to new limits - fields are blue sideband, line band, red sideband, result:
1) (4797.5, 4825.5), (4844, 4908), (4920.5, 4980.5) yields 4.3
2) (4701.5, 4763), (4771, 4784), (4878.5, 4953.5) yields 0.0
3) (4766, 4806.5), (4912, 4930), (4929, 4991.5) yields 0.5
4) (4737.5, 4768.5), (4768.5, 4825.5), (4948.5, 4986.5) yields 1.0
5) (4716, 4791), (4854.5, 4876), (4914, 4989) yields 2.8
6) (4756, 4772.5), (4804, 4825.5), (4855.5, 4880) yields -2.1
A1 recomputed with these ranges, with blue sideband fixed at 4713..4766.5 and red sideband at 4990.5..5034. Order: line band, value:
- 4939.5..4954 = -0.07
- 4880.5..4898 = 0.01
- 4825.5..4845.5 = 0.01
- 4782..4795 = 0.05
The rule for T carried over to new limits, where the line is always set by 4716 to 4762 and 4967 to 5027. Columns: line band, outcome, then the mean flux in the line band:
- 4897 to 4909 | 0.0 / 6.79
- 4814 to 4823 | -0.4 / 7.29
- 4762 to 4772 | 0.5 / 6.69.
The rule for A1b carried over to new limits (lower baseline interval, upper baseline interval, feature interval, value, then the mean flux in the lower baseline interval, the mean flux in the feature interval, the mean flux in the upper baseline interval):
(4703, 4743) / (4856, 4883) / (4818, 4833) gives -0.10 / 6.89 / 7.04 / 6.25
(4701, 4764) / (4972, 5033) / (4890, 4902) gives 0.01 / 7.01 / 6.72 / 6.69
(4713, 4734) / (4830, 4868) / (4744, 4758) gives -0.10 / 6.89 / 7.45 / 6.55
